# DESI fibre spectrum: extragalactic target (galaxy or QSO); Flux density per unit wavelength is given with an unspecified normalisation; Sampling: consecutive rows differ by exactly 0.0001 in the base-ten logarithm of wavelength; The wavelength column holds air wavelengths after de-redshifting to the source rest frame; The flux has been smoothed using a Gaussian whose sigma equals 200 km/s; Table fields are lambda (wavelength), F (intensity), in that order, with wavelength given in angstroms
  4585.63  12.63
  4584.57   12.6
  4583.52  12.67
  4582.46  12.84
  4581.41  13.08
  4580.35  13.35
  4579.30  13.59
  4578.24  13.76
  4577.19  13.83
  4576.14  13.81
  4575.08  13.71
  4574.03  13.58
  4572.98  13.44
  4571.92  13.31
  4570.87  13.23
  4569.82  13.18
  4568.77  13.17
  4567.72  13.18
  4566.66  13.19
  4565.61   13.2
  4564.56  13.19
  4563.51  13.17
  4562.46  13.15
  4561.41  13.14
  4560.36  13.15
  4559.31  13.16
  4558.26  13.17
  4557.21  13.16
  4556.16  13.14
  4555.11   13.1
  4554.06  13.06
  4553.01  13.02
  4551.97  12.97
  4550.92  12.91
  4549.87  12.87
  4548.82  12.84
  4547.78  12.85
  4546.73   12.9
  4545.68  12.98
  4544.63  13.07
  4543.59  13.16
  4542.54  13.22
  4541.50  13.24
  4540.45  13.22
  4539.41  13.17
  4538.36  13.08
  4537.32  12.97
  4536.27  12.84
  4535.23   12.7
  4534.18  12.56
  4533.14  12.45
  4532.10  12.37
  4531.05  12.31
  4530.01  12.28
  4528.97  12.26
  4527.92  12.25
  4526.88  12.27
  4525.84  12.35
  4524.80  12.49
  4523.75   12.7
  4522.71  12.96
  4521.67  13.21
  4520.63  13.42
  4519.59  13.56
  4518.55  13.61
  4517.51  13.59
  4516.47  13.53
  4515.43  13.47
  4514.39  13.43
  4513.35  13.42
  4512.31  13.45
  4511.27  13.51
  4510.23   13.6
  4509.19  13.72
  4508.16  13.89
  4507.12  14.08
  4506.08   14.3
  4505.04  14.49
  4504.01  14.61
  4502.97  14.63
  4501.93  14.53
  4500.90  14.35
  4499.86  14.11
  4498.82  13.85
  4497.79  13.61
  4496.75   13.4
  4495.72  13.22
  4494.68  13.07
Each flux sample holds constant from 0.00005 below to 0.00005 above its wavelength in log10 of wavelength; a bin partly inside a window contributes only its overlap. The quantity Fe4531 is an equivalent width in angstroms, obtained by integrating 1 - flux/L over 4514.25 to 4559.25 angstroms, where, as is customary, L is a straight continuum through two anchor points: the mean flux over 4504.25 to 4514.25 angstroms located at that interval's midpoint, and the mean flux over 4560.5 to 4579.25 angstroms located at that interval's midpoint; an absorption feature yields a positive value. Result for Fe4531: 2.2 angstroms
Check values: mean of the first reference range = 13.8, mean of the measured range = 12.9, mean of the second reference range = 13.4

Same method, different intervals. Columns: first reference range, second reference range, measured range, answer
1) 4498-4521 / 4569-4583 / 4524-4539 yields 1.3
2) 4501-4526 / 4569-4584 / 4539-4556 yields 0.6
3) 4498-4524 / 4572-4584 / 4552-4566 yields 0.4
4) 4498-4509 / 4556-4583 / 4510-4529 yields 1.2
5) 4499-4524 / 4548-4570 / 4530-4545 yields 0.6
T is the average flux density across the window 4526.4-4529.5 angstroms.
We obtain 12.3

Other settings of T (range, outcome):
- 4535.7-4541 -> 13.1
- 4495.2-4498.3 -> 13.4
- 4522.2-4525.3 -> 12.7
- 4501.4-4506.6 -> 14.5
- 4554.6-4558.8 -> 13.1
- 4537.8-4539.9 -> 13.1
